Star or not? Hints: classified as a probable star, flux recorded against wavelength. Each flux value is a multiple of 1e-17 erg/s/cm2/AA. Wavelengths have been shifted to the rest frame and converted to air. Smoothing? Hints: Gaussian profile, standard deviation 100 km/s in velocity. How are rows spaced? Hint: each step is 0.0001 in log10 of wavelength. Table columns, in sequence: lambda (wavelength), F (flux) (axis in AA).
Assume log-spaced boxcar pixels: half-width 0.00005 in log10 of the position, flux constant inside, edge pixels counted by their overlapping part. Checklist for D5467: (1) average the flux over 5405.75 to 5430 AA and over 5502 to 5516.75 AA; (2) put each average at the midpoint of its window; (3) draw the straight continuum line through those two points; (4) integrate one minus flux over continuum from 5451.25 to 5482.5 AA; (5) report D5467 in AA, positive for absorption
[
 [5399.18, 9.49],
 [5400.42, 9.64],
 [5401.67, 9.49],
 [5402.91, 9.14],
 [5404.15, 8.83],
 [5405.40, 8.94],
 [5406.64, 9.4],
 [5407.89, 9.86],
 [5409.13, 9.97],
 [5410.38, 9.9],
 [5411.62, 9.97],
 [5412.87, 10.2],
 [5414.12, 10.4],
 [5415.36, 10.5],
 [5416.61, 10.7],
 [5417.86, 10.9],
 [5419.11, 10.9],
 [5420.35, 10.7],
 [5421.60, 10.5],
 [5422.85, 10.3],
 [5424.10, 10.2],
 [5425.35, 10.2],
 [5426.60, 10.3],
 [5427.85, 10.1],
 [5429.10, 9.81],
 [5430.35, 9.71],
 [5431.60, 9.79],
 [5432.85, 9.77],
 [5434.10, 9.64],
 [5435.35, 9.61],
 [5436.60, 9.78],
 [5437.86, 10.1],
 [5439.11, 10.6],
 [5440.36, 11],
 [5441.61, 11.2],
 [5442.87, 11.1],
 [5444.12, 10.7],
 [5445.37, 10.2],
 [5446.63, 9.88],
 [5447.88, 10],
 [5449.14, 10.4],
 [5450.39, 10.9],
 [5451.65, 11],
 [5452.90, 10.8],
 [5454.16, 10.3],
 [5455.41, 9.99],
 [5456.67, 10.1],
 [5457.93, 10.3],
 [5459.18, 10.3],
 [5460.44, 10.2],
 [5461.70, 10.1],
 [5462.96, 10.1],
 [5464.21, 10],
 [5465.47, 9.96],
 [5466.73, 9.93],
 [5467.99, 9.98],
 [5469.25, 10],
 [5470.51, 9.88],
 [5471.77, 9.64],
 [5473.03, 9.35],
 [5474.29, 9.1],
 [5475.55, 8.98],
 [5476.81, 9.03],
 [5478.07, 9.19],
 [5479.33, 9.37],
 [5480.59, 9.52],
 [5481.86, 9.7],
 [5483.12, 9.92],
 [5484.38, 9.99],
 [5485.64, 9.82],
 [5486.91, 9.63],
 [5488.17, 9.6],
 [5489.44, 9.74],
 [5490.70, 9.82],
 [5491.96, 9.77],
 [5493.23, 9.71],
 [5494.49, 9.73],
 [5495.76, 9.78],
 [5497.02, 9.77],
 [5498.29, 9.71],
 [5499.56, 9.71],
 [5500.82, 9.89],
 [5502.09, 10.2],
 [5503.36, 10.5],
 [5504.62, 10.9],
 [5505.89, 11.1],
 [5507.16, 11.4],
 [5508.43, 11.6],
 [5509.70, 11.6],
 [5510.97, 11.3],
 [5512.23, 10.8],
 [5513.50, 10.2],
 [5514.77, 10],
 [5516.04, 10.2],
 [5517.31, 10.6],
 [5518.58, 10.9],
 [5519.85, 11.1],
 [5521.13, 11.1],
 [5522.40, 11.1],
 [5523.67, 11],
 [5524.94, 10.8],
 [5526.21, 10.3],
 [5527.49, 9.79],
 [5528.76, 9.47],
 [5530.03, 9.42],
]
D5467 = 2.05 AA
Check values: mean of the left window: 10.2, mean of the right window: 10.8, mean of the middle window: 9.86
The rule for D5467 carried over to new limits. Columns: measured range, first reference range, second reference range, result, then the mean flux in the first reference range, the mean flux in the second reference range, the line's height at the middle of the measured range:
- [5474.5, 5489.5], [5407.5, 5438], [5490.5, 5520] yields 1.2 AA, 10.2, 10.4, 10.4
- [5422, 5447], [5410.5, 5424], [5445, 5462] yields 0.5 AA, 10.5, 10.3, 10.4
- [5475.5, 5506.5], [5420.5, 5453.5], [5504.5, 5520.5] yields 2.6 AA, 10.3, 10.9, 10.7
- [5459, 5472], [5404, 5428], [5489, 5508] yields 0.2 AA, 10.2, 10.1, 10.1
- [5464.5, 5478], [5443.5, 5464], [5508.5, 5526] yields 1.1 AA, 10.3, 10.8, 10.5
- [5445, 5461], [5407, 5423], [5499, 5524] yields 0.3 AA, 10.4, 10.8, 10.5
